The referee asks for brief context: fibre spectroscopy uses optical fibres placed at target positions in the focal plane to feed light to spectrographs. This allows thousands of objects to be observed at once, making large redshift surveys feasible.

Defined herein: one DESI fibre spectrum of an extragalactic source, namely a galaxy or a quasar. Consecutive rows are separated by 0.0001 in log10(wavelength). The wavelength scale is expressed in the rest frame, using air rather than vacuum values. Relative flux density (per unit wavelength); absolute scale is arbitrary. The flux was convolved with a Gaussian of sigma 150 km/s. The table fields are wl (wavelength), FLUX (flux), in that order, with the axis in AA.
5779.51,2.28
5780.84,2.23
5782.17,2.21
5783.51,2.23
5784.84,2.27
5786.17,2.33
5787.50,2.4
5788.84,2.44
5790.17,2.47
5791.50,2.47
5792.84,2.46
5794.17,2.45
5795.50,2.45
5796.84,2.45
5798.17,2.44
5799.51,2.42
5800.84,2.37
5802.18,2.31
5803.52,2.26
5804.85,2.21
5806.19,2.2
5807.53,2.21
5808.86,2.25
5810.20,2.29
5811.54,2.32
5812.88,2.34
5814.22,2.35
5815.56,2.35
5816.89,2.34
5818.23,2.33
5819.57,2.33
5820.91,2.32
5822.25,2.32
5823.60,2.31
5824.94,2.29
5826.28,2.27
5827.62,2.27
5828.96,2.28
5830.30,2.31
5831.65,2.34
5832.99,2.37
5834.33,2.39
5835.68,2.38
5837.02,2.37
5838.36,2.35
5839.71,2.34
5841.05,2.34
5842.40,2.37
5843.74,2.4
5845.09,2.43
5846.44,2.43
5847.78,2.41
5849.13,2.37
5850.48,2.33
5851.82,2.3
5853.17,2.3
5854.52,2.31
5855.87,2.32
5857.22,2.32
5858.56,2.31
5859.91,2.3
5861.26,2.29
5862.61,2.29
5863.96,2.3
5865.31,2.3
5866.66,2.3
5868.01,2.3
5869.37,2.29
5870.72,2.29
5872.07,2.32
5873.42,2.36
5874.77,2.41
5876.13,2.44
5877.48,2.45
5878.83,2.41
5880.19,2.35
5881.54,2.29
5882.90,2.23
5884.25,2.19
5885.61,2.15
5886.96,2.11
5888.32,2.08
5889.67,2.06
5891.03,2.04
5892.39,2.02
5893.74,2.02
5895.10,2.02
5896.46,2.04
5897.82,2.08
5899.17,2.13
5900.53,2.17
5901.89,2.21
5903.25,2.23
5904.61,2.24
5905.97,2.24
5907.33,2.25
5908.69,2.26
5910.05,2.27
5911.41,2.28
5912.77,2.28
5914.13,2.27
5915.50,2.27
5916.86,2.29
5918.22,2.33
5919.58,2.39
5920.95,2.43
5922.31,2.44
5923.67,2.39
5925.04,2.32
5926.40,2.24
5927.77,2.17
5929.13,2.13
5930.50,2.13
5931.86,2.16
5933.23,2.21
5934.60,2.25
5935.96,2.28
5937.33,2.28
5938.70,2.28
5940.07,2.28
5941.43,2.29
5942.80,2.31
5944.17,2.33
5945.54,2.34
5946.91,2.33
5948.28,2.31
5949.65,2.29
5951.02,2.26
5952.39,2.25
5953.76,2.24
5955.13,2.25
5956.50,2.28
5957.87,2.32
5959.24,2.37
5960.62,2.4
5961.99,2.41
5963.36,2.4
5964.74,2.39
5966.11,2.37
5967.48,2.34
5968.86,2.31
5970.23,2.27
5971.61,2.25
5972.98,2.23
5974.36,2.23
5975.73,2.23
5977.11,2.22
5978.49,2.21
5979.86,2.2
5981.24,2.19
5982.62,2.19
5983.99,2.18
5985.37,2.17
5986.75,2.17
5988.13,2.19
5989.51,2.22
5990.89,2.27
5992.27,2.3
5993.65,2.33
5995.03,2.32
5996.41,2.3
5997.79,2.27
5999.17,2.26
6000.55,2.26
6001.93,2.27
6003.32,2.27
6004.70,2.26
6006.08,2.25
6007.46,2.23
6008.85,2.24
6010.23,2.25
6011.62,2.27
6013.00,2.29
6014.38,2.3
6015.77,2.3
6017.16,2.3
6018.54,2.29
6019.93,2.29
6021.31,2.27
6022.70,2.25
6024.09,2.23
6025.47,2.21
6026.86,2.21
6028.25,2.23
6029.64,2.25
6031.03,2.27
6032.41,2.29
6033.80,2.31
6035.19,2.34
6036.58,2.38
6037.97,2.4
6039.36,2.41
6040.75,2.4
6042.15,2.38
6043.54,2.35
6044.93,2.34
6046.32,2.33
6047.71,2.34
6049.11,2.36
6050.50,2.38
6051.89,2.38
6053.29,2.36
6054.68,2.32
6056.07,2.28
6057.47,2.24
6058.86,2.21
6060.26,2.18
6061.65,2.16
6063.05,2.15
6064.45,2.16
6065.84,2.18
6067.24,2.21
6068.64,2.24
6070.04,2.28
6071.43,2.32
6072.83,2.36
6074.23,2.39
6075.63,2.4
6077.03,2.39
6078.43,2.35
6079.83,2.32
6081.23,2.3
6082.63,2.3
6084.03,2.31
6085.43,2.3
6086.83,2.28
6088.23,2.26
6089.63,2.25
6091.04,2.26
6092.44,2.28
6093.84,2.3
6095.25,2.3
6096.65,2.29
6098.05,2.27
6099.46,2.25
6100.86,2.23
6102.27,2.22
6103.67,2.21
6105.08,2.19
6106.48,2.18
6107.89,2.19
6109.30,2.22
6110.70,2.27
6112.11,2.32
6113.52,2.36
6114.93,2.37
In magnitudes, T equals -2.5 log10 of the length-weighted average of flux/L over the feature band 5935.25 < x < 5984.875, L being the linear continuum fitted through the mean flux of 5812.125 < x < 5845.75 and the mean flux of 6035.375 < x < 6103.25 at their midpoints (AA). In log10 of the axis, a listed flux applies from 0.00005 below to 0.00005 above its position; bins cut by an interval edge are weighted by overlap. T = 0.01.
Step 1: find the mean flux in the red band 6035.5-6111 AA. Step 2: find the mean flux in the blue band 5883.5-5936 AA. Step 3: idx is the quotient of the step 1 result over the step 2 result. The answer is 1.0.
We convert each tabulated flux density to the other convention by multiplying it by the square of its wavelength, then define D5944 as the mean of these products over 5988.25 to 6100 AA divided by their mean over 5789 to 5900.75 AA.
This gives 1.06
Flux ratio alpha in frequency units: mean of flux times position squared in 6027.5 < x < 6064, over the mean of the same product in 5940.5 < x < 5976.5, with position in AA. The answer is 1.03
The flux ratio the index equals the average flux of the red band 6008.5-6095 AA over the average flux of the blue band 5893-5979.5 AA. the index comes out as 1.0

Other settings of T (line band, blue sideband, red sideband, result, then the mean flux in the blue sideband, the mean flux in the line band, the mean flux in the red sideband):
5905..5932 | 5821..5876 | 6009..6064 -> 0.018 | 2.33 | 2.28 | 2.29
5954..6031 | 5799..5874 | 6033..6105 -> 0.018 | 2.32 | 2.27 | 2.3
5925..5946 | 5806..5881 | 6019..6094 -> 0.033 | 2.33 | 2.25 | 2.3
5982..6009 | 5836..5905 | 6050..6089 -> 0.015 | 2.27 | 2.25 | 2.29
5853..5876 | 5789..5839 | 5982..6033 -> 0.002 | 2.34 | 2.32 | 2.26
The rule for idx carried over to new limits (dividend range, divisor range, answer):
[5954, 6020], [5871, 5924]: 1.01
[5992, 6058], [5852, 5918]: 1.02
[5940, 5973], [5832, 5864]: 0.99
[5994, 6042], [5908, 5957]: 1.00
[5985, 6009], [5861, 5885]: 0.97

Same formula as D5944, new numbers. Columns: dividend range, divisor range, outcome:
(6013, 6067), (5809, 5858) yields 1.05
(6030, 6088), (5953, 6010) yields 1.04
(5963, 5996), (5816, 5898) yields 1.03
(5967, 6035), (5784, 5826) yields 1.03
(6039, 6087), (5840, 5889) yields 1.06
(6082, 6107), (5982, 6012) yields 1.04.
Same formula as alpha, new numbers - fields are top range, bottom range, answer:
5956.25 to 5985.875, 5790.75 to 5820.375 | 1.03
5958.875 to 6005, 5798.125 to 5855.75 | 1.03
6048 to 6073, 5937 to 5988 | 1.03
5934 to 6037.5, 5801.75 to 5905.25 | 1.04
